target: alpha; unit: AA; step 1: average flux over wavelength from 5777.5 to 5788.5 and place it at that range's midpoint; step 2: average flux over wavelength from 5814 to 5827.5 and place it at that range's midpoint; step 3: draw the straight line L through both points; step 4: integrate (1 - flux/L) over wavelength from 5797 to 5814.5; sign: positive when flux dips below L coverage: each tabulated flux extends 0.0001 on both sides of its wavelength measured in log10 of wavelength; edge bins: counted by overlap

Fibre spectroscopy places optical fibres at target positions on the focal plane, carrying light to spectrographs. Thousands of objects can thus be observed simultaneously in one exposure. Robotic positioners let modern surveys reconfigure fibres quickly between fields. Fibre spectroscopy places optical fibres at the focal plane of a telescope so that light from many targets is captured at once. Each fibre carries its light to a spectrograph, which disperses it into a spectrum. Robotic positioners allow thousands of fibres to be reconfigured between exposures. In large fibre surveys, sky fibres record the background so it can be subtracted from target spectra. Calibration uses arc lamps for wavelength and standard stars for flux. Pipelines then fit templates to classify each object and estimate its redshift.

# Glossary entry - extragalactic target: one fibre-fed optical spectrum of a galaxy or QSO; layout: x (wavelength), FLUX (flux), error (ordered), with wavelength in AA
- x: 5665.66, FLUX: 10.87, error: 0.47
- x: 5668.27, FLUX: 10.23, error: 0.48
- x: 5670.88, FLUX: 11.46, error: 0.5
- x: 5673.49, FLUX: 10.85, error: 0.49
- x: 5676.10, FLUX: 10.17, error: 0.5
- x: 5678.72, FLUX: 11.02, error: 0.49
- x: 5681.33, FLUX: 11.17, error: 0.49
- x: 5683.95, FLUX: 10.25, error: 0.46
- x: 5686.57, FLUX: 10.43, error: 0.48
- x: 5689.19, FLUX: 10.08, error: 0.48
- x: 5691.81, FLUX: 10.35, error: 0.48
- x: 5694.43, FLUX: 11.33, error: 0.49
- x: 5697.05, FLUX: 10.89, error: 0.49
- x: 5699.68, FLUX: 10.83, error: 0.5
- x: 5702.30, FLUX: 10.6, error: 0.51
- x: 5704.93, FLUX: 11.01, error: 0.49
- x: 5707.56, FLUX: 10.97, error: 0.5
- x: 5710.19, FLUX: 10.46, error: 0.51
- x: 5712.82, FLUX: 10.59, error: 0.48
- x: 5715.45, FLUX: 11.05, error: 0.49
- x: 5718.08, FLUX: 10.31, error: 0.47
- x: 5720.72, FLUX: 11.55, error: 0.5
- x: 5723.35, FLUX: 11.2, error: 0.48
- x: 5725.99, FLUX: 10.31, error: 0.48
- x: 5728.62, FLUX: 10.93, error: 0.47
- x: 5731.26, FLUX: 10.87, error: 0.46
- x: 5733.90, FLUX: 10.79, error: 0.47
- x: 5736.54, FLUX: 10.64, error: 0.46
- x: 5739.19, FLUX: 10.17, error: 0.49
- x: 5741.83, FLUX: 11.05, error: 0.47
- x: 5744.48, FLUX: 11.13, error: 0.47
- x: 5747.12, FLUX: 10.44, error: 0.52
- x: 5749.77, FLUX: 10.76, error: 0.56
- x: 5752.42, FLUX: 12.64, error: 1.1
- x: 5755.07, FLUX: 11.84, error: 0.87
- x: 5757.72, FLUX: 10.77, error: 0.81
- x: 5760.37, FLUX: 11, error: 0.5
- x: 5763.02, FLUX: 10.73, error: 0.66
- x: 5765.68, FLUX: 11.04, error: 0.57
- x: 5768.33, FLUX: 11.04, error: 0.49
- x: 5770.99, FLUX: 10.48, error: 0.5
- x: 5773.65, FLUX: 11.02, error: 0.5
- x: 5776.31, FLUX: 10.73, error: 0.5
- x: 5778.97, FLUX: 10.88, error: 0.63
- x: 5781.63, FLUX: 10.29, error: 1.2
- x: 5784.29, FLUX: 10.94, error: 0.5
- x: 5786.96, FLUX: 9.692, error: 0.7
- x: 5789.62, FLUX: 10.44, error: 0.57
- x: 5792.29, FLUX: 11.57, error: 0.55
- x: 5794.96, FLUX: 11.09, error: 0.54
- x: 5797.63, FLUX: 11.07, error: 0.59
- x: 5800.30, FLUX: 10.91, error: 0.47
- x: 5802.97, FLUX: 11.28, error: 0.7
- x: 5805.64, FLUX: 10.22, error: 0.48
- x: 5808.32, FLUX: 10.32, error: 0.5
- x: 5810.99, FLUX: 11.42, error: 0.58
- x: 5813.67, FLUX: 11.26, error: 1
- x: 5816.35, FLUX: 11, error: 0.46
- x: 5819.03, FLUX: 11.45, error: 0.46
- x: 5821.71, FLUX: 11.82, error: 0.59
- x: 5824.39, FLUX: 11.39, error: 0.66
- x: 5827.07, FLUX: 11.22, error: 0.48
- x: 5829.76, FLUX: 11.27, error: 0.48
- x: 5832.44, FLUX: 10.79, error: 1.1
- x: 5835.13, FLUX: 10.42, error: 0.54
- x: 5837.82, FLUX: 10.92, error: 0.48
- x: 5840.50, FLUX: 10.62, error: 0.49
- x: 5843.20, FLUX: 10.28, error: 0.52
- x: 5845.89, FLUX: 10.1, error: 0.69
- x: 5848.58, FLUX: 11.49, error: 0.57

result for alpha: 0.2 AA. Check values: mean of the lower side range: 10.5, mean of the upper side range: 11.4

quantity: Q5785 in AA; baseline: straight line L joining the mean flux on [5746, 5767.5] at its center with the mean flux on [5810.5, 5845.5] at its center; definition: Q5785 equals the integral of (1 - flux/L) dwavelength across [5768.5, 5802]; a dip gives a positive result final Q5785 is 1.0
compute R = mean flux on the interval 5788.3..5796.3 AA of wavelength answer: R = 11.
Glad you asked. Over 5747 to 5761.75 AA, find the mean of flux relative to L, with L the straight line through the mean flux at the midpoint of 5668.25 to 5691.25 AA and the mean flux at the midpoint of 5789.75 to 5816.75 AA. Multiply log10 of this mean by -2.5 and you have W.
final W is -0.04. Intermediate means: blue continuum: 10.6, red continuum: 11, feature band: 11.3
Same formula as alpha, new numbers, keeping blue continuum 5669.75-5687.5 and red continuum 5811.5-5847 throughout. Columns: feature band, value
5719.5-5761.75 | -0.59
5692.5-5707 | -0.15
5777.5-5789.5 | 0.51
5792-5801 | -0.16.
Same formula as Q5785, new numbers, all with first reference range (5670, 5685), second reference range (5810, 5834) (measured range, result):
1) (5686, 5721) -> 0.54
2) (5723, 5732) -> 0.16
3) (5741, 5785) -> 0.40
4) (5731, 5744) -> 0.34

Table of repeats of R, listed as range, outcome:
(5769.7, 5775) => 10.7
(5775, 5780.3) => 10.8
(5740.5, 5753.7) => 11.2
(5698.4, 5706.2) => 10.8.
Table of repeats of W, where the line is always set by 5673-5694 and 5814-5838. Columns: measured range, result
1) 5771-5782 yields 0.02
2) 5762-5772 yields 0.01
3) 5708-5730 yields -0.01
